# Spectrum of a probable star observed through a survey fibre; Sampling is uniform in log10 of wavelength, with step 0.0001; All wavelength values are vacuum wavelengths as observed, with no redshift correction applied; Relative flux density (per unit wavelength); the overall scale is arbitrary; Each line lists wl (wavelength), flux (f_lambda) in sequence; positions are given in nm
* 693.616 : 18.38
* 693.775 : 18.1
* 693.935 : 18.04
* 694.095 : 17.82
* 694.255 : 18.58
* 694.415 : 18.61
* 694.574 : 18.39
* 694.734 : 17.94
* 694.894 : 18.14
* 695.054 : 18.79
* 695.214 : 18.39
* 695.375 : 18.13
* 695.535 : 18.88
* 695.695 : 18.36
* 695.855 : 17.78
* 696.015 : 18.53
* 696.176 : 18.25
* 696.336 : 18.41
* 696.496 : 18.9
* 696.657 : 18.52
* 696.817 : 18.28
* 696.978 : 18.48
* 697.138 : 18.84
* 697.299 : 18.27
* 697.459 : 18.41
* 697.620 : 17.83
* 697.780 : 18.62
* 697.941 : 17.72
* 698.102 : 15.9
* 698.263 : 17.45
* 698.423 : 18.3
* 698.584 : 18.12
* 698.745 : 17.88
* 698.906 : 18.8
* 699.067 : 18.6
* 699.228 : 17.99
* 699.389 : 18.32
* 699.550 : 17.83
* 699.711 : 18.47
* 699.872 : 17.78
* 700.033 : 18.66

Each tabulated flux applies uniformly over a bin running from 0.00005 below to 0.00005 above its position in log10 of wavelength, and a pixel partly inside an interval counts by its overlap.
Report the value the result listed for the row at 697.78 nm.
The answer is 18.62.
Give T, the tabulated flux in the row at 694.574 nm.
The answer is 18.39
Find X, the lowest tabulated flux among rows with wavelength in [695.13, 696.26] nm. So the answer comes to 17.78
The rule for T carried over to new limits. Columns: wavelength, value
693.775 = 18.1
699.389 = 18.32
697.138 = 18.84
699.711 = 18.47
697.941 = 17.72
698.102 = 15.9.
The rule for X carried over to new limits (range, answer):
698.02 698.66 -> 15.9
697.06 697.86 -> 17.83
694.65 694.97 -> 17.94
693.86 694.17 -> 17.82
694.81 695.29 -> 18.14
